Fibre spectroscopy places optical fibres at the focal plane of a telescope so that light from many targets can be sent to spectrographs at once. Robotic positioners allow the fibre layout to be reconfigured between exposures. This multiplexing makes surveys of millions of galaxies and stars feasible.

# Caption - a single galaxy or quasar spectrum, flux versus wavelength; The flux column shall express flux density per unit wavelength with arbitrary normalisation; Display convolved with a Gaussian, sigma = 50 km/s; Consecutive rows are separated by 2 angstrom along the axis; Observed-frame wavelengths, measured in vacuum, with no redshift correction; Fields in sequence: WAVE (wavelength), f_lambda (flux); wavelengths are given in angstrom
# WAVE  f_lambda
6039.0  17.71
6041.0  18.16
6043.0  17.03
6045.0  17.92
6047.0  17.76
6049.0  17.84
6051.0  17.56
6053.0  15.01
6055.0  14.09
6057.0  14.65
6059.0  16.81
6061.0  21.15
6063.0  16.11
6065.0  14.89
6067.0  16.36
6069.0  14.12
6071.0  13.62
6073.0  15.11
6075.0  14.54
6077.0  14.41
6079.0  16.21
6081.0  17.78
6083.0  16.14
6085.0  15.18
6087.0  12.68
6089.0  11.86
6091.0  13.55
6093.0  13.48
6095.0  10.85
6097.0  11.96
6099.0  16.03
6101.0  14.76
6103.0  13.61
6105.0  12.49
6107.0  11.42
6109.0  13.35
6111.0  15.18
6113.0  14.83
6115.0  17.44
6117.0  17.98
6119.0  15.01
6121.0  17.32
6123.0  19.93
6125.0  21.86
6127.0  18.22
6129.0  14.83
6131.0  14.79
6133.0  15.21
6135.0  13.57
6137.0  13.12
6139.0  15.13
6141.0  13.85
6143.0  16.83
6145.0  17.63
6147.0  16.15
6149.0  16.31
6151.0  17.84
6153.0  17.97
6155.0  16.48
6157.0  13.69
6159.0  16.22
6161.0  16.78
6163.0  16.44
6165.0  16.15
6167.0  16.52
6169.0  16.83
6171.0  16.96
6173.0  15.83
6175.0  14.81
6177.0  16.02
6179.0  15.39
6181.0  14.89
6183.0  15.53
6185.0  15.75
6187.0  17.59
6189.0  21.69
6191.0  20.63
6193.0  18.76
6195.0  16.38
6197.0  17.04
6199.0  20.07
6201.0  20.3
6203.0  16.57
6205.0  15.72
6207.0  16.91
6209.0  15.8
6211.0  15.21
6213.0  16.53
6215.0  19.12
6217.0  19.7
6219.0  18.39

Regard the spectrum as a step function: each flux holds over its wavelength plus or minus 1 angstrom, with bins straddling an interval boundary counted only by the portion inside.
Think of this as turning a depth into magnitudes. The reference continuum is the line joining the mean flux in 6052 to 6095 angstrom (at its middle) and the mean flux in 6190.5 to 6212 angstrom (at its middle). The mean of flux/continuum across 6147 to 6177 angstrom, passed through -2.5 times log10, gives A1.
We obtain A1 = 0.03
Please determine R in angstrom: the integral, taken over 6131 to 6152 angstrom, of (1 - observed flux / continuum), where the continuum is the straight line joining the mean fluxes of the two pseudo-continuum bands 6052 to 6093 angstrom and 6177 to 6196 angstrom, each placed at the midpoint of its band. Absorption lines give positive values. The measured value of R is 1.2 angstrom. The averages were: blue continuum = 15.2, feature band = 15.5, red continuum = 17.3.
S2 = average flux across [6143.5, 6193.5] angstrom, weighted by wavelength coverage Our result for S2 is 16.7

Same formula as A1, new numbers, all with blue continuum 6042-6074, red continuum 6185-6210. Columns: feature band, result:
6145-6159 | 0.062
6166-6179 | 0.103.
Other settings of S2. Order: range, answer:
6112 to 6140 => 16.4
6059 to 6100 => 14.9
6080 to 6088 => 15.4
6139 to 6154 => 16.6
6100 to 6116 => 14.1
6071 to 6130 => 15.1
